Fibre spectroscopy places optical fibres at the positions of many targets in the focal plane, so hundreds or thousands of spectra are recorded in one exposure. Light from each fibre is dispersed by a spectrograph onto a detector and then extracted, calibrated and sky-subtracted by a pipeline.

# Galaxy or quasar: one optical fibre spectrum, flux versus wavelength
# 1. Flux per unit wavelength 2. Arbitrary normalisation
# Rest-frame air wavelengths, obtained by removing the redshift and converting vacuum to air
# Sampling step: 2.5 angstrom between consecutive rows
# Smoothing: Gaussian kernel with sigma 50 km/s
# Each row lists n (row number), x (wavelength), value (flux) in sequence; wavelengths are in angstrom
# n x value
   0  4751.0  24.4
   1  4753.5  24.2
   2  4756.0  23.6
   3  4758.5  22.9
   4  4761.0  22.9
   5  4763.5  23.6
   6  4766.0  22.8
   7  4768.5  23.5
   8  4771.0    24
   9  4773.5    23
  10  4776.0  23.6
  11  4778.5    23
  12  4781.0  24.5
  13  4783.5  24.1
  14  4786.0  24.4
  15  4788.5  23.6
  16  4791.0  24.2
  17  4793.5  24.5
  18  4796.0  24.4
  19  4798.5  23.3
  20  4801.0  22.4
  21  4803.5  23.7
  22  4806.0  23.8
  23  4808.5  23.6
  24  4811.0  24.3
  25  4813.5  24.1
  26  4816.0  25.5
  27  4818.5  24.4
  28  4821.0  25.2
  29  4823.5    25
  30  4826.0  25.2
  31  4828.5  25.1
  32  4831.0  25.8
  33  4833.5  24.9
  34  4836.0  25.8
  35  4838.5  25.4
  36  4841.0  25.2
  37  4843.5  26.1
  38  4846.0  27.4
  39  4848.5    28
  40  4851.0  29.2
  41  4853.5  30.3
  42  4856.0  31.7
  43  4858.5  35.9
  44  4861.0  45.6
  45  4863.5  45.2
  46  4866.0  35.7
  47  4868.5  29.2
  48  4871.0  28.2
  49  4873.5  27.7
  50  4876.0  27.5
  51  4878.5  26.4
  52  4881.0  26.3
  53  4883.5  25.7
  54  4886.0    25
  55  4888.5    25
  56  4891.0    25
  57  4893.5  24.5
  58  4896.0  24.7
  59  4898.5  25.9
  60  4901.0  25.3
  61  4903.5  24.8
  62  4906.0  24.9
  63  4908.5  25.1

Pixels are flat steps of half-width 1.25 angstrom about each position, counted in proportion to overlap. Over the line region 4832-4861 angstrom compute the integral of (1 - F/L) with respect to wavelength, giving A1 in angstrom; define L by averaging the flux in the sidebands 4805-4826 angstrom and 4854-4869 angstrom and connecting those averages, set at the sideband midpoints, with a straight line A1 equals 3.8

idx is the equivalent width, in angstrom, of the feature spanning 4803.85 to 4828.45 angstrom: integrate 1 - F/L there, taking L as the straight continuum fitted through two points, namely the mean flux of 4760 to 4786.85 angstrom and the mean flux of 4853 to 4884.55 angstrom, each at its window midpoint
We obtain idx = 2.52 angstrom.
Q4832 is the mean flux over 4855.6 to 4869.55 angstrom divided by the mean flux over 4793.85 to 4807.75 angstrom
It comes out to 1.6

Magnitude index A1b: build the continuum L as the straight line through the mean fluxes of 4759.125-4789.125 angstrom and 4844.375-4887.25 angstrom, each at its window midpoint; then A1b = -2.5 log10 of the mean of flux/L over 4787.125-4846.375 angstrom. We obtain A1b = 0.10 mag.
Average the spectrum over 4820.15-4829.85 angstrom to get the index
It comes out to 25.1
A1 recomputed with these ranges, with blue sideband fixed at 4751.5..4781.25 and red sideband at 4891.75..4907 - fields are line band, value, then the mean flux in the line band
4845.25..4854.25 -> -1.57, 28.7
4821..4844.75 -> -1.12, 25.4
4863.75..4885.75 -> -3.77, 29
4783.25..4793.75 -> -0.19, 24.1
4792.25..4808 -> 0.11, 23.7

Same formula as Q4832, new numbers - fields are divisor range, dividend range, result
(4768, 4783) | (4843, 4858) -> 1.24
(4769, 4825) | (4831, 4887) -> 1.23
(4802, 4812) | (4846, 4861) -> 1.34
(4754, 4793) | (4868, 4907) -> 1.10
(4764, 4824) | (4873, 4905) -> 1.07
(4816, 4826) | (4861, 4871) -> 1.47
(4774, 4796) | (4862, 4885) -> 1.26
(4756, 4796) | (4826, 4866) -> 1.27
